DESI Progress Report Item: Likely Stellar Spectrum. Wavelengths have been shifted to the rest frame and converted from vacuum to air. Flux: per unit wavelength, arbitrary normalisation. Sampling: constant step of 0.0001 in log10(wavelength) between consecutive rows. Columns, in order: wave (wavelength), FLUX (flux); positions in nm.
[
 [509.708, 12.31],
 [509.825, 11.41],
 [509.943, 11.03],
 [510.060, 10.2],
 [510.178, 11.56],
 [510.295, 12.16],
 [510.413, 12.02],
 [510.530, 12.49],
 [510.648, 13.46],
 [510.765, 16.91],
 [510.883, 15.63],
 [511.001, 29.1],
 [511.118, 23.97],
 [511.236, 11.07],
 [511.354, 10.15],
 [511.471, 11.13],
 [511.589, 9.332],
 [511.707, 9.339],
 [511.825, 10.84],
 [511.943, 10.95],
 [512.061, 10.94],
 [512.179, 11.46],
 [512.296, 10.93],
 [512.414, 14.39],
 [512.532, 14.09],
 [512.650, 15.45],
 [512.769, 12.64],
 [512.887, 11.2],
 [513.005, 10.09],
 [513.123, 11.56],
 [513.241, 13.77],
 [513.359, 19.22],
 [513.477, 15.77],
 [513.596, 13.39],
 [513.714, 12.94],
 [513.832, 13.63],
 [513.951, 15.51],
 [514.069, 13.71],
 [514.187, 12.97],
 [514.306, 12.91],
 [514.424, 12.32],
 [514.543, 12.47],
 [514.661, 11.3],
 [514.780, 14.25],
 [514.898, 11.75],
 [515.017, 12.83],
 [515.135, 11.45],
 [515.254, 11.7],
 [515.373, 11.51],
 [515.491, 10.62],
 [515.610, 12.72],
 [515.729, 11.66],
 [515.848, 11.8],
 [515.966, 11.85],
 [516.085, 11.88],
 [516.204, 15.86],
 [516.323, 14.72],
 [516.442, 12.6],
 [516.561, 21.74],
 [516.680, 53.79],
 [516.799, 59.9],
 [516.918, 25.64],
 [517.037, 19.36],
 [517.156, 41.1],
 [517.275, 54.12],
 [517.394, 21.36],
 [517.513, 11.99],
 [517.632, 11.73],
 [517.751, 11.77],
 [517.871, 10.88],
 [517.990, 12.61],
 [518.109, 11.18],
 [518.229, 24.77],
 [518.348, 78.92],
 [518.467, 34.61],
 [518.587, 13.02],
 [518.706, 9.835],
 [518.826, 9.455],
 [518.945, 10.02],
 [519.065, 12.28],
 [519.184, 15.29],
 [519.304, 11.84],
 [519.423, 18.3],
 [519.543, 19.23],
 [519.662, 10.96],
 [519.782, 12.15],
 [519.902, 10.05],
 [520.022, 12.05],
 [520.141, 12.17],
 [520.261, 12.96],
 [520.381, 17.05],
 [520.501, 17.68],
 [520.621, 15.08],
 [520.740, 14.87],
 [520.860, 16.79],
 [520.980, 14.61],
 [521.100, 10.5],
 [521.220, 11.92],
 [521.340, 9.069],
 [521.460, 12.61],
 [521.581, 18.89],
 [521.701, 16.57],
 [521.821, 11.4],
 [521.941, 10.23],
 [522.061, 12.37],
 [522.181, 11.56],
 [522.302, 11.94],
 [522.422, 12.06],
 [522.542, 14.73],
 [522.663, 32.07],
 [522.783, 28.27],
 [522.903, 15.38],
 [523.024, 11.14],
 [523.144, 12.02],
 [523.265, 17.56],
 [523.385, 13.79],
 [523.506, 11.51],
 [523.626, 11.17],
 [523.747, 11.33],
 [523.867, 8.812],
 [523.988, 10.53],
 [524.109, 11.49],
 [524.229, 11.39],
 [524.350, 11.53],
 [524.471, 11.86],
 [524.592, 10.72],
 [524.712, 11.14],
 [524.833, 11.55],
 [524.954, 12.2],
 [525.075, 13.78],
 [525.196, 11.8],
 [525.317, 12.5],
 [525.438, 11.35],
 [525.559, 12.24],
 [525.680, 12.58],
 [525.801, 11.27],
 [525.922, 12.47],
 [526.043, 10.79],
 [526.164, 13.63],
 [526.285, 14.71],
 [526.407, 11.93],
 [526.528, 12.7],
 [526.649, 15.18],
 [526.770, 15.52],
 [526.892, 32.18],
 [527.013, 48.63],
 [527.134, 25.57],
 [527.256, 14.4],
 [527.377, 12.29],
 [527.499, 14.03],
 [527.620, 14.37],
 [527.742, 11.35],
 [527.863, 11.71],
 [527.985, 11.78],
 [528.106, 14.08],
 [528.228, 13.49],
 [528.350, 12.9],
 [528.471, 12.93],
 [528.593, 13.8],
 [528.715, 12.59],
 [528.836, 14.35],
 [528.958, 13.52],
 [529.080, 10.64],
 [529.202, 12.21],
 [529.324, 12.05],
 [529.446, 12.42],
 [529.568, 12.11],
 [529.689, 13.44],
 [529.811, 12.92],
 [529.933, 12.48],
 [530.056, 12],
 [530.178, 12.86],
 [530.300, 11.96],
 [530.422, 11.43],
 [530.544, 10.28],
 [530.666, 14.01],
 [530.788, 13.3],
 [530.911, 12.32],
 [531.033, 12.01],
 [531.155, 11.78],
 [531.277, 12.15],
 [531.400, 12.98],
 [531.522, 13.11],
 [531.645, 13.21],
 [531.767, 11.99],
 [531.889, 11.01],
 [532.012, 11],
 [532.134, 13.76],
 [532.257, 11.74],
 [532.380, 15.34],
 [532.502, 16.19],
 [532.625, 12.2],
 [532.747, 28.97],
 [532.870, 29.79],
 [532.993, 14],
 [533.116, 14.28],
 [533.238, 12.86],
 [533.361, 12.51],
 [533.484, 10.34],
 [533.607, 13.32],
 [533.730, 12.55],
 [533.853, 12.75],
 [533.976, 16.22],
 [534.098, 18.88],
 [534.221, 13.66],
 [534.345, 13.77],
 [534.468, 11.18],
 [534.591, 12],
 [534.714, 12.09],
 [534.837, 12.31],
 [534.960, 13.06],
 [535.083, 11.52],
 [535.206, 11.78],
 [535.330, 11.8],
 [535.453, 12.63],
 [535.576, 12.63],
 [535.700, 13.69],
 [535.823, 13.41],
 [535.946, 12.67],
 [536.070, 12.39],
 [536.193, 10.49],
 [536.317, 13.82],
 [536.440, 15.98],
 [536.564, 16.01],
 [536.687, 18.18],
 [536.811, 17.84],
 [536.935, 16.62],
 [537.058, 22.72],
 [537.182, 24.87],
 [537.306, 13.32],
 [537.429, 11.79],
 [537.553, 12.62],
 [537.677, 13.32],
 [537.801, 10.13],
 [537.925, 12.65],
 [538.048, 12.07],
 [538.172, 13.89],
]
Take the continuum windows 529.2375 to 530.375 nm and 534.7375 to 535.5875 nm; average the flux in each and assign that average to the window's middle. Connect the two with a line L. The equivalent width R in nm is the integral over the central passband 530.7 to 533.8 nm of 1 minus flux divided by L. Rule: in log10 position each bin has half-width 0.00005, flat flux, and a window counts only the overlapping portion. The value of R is -0.44 nm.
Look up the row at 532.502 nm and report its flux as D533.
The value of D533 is 16.19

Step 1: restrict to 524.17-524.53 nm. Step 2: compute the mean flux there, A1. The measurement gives 11.6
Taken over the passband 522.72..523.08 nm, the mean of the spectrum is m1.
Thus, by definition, 18.5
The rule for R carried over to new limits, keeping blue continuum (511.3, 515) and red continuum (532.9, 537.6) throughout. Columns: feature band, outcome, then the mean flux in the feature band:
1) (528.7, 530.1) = 0.12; 12.6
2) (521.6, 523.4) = -0.31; 15.5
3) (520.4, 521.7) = -0.12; 14.4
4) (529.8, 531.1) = 0.14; 12.3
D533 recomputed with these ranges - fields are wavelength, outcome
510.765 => 16.91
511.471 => 11.13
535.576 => 12.63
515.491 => 10.62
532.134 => 13.76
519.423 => 18.3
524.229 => 11.39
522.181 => 11.56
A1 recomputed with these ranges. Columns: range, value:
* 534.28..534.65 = 12.3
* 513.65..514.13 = 14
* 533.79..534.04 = 14.6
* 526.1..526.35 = 14.1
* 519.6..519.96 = 11.1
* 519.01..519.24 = 13.8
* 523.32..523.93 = 11.4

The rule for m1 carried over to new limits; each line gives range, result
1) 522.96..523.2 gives 11.6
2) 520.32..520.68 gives 16.6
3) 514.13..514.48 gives 12.7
